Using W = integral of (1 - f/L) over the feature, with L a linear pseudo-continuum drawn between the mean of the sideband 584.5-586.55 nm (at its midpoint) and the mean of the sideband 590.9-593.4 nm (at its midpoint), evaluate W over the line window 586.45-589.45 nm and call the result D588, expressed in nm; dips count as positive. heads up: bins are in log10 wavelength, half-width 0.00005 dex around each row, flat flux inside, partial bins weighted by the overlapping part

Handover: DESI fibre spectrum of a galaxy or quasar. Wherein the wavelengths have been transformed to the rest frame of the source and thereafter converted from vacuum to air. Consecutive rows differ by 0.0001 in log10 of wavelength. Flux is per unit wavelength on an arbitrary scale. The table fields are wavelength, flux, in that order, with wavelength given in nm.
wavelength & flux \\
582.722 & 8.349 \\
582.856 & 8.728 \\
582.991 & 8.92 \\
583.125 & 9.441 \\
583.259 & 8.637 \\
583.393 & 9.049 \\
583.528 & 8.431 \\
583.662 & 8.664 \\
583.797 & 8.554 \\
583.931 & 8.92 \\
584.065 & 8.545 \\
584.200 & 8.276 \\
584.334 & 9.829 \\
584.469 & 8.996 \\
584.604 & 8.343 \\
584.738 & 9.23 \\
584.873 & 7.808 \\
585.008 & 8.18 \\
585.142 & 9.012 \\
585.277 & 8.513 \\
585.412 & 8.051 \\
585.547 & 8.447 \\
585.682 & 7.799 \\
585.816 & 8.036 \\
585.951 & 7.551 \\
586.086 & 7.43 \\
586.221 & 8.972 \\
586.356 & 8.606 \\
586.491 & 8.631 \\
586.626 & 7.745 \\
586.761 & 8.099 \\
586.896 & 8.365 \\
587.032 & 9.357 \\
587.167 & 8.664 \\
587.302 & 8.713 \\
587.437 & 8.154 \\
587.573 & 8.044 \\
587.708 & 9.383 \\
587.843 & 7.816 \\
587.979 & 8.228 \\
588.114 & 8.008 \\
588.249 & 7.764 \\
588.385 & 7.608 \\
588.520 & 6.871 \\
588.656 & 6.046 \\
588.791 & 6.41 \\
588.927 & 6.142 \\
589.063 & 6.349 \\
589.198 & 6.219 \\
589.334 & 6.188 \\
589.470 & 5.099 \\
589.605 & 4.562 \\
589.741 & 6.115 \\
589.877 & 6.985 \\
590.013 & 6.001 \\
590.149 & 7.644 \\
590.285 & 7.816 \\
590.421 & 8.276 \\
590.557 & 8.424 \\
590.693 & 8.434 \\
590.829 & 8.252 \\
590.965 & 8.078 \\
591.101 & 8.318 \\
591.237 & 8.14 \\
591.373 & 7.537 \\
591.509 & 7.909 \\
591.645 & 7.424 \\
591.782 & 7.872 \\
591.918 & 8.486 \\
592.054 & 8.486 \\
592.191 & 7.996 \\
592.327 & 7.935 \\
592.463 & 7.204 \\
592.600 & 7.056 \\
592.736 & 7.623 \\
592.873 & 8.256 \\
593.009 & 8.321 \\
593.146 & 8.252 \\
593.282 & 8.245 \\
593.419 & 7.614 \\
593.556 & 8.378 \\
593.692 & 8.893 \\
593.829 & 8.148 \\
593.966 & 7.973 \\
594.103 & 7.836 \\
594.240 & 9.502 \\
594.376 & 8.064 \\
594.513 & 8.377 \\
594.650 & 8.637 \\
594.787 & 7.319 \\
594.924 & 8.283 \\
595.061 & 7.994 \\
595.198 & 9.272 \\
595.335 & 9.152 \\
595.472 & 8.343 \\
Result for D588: 0.21 nm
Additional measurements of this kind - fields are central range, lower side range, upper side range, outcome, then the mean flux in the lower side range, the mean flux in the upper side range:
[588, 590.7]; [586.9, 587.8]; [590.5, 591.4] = 0.50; 8.67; 8.2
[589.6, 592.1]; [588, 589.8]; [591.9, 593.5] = -0.16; 6.46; 7.94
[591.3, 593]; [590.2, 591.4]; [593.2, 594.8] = 0.08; 8.16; 8.28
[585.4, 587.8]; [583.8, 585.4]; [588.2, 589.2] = -0.21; 8.67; 6.68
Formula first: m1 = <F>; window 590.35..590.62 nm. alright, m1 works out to 8.34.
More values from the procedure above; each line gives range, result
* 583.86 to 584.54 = 8.91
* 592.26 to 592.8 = 7.46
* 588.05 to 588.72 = 7.26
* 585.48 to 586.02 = 7.96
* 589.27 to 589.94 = 5.78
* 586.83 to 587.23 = 8.78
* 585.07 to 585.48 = 8.52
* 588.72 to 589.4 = 6.26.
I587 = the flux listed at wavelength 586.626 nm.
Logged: 7.745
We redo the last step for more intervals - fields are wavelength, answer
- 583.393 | 9.049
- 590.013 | 6.001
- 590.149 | 7.644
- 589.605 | 4.562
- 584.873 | 7.808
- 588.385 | 7.608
